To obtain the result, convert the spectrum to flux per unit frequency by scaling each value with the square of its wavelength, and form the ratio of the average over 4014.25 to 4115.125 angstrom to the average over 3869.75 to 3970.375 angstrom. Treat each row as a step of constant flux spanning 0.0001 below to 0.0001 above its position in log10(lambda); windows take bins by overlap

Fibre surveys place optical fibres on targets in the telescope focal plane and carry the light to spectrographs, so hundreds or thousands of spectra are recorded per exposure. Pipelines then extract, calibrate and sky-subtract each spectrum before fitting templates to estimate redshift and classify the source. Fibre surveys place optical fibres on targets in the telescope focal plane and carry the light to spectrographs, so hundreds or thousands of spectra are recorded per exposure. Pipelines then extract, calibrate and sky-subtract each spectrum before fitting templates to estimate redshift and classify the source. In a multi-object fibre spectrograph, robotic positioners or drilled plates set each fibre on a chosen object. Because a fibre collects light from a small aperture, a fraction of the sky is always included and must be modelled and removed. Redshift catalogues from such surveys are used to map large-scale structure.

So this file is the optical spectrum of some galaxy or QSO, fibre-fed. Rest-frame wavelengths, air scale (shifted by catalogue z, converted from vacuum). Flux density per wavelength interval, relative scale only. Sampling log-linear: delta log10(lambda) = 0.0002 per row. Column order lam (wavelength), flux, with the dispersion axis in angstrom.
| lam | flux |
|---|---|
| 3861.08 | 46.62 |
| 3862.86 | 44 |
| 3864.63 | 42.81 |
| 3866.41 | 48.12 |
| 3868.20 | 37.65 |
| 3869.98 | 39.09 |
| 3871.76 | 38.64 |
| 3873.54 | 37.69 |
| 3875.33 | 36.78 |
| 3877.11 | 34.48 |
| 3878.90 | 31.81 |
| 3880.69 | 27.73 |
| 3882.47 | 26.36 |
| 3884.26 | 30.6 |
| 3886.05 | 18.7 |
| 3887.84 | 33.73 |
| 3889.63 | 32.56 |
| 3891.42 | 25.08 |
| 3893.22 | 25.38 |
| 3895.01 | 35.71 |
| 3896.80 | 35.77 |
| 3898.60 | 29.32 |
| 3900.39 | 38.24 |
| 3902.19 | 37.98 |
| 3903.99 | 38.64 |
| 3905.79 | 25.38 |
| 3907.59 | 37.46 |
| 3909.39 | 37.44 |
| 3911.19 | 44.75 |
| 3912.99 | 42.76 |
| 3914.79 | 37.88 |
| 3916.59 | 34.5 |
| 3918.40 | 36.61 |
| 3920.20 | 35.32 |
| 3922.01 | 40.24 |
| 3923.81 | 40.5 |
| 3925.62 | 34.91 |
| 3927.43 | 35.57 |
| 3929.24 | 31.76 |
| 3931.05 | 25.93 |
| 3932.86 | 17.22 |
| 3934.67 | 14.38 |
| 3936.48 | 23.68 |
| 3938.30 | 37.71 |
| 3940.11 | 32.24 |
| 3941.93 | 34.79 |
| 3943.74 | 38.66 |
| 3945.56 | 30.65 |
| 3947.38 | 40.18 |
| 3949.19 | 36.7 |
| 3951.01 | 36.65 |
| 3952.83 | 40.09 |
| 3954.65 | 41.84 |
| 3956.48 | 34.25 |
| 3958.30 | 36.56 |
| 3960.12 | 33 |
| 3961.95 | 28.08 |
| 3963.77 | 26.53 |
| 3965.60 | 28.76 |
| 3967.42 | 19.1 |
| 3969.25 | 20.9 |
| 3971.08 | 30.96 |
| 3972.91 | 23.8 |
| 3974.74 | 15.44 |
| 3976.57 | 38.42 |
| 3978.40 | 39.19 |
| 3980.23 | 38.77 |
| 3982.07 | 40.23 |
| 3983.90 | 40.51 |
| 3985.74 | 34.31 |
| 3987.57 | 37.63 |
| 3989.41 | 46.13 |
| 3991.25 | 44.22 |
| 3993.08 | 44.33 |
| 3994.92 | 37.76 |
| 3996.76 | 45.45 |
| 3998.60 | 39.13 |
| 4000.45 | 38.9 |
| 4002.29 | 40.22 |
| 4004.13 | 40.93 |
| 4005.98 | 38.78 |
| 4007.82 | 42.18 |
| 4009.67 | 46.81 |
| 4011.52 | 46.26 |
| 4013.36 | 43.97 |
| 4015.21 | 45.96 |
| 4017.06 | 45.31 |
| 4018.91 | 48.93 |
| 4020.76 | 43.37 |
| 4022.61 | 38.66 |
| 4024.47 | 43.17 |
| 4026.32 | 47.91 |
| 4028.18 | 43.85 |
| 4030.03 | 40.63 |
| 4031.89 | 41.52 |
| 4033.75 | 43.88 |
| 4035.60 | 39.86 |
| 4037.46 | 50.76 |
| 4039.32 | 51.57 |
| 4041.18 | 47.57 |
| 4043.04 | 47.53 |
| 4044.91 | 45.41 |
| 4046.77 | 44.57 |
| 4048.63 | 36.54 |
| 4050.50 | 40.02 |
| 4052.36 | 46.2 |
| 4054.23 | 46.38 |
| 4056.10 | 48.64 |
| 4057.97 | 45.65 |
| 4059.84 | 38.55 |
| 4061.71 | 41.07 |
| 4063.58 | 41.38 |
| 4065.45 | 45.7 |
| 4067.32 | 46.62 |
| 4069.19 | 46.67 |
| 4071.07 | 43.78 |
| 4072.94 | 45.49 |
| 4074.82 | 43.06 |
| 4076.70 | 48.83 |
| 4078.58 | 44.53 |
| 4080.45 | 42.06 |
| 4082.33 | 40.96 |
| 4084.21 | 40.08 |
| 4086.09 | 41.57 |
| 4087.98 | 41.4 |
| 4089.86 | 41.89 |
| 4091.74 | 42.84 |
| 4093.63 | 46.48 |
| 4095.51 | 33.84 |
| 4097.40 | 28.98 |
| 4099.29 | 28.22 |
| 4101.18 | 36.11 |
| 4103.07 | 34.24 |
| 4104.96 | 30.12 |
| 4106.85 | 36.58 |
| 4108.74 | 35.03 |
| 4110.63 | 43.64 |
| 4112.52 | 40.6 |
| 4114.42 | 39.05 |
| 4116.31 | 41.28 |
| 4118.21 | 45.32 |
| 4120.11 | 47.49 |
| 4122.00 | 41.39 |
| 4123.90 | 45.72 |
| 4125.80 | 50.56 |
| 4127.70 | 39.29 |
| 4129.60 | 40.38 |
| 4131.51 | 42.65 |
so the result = 1.38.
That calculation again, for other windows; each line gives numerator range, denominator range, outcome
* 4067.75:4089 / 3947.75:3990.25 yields 1.37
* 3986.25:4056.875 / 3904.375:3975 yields 1.40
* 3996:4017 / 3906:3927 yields 1.18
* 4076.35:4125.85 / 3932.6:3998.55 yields 1.26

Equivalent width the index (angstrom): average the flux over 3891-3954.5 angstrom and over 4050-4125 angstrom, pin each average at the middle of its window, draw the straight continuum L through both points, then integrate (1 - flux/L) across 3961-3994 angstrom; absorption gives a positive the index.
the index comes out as 3.1 angstrom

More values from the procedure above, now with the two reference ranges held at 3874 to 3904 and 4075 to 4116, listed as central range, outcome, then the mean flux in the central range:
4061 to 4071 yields -1.7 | 44.3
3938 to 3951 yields -0.9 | 35.8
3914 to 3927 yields -1.7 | 37.1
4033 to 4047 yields -3.6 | 46.5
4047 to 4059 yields -2.1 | 43.9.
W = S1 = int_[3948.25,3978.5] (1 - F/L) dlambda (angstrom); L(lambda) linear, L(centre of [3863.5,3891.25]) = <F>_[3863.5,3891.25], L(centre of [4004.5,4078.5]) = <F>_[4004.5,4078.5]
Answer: 6.53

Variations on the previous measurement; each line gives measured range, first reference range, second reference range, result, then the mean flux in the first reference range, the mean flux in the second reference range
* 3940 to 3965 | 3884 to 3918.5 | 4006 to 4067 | 1.9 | 33.9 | 44.3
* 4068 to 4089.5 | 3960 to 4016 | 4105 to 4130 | -1.8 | 36.7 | 41.6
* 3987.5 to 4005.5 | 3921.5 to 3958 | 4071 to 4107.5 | -3.0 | 33.4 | 39.5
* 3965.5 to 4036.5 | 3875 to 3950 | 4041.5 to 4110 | -3.1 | 33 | 41.4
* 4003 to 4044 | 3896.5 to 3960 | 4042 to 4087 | -3.4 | 34.7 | 43.8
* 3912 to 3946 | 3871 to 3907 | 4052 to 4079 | 1.8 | 32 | 44.8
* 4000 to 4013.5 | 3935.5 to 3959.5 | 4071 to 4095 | -1.2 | 35.6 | 43.1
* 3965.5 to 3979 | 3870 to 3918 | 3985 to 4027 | 4.5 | 33.8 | 42.6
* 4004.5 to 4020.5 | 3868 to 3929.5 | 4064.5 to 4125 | -2.7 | 34.5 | 40.9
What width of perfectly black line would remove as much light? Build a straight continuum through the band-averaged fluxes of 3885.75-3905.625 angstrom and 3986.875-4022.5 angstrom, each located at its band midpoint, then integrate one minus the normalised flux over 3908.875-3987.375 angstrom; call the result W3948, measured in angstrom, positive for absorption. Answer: 7.9 angstrom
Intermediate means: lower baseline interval 32.1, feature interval 33.3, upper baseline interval 42.9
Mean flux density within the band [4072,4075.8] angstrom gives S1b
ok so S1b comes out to 44.3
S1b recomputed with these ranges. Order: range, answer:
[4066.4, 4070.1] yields 46.7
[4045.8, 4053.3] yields 41.9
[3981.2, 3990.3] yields 39.7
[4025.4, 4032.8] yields 43.5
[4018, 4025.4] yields 43.5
